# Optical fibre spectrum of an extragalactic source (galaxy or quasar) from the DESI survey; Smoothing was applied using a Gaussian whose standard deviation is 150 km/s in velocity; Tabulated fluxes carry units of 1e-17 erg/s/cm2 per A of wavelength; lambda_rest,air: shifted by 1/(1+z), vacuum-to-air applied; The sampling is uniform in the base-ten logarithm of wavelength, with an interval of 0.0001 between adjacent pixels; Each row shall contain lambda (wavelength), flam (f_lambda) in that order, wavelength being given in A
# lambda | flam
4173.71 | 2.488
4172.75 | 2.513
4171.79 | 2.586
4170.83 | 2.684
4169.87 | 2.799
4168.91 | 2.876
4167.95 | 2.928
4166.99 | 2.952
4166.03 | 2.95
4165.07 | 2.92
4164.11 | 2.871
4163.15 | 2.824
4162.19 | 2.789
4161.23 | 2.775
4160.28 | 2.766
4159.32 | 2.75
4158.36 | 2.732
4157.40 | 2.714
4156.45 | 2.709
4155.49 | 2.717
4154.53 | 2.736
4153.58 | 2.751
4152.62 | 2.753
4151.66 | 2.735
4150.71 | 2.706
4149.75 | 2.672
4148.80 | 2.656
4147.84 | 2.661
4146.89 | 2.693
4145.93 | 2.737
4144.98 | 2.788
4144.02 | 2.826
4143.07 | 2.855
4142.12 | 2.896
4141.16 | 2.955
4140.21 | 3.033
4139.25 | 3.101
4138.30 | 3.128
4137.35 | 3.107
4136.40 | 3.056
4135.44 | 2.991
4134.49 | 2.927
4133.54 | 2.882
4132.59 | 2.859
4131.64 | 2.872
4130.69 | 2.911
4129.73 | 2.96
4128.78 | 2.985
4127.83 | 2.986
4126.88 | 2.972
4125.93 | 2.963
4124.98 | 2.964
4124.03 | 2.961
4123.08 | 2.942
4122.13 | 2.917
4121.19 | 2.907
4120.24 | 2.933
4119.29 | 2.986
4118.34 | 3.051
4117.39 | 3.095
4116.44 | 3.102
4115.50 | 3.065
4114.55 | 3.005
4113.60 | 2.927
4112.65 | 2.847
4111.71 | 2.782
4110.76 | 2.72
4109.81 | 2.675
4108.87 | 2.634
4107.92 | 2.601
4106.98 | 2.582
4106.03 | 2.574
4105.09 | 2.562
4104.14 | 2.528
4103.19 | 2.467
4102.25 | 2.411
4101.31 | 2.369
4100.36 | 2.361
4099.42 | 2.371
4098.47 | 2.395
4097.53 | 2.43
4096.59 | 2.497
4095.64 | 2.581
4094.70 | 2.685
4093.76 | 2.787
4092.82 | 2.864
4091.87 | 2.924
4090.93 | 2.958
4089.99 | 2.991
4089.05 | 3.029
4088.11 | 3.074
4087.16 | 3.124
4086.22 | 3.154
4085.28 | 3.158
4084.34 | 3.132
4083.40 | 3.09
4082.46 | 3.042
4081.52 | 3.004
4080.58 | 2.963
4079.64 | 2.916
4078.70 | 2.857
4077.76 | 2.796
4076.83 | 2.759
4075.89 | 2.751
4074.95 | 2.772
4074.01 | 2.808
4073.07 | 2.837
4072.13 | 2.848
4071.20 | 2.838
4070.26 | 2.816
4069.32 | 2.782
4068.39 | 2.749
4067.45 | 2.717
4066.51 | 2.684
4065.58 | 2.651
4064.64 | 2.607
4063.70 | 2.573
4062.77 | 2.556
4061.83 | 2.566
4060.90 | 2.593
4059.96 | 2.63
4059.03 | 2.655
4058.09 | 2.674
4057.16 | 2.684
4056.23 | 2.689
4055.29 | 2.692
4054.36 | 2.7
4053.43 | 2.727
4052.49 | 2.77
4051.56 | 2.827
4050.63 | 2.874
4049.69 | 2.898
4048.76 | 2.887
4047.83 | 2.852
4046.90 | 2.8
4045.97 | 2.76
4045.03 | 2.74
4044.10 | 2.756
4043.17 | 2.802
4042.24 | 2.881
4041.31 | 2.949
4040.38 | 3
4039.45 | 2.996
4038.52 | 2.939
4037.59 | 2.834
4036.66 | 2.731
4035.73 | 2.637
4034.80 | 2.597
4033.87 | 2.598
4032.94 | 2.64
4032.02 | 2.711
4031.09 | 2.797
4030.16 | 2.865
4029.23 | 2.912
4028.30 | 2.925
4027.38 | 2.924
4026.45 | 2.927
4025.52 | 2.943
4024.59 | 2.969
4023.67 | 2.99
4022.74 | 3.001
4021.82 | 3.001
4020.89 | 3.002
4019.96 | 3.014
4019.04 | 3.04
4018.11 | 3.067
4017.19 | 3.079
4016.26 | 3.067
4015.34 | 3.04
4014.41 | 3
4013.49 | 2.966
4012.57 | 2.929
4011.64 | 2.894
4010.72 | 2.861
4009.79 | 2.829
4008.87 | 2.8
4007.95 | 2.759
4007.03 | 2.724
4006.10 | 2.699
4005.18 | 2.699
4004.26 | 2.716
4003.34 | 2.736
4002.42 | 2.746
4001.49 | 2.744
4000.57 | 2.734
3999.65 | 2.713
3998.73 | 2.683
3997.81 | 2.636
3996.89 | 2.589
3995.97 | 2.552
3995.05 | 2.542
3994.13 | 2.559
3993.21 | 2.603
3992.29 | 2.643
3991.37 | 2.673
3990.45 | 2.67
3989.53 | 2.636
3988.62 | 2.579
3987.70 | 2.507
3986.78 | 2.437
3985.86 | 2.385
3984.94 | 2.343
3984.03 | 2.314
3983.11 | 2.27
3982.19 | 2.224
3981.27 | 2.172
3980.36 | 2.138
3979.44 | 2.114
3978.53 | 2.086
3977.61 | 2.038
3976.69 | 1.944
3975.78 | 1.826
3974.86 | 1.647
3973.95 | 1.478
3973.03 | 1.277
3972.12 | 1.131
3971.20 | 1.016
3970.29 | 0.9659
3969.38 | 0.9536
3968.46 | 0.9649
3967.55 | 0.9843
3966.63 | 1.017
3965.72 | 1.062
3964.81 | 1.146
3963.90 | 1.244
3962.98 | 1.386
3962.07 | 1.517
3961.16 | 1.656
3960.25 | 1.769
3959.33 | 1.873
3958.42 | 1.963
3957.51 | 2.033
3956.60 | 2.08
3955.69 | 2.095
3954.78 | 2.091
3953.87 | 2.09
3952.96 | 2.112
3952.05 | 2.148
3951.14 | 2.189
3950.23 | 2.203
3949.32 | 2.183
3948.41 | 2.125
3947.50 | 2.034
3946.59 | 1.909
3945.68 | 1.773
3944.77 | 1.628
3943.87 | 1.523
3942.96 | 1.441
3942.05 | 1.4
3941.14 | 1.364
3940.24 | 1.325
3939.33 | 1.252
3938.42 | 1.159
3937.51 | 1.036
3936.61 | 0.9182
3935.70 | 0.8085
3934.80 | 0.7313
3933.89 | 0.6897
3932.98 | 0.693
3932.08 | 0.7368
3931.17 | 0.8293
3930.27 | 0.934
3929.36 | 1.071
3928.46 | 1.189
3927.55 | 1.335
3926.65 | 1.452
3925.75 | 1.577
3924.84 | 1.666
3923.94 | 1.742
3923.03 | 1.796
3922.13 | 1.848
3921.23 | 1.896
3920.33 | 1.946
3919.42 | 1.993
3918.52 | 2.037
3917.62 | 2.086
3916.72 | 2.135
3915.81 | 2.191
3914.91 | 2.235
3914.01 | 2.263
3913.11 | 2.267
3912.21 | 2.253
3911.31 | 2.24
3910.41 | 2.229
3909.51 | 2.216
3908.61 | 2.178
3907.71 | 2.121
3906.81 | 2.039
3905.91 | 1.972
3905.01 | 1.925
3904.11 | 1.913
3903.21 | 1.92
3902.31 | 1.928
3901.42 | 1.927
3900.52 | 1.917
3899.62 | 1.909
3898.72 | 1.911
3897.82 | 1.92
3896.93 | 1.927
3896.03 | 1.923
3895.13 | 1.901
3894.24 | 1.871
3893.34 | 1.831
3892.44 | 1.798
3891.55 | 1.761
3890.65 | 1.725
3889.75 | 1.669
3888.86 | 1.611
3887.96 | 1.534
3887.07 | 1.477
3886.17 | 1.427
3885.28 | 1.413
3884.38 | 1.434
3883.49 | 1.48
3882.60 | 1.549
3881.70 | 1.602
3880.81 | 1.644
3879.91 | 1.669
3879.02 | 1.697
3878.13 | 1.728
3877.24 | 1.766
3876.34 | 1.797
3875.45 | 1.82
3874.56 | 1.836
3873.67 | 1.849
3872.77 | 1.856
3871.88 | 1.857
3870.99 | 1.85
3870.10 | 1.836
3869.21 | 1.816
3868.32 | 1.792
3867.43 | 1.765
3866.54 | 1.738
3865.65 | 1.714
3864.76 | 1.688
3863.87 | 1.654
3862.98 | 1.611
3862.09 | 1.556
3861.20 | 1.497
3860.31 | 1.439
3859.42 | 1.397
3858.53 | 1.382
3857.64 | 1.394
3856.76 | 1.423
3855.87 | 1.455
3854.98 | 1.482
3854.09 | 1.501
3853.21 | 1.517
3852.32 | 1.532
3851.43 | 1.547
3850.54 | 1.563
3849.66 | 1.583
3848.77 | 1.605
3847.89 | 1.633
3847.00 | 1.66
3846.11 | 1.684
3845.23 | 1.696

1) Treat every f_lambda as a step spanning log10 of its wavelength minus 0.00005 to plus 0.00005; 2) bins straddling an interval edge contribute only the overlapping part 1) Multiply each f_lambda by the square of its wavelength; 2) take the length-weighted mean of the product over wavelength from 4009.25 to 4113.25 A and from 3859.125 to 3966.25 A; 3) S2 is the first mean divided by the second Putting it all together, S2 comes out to 1.77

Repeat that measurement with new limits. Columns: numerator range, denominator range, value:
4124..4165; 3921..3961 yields 2.02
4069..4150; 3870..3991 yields 1.78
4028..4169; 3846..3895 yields 1.92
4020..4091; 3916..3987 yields 1.84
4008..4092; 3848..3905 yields 1.85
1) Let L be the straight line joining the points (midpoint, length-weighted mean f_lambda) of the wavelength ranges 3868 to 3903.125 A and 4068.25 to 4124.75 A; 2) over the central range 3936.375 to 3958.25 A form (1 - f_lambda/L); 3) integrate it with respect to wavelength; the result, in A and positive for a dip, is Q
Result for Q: 3.2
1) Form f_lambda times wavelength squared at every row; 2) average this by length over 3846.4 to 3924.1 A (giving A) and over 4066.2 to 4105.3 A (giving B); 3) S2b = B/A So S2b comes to 1.72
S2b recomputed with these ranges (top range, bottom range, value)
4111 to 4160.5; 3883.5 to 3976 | 1.93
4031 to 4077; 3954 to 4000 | 1.45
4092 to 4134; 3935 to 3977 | 1.93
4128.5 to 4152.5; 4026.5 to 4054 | 1.07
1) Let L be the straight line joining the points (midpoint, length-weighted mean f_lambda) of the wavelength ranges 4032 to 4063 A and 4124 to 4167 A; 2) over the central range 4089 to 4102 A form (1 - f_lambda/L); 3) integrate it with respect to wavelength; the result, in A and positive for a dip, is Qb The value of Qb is 0.7 A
